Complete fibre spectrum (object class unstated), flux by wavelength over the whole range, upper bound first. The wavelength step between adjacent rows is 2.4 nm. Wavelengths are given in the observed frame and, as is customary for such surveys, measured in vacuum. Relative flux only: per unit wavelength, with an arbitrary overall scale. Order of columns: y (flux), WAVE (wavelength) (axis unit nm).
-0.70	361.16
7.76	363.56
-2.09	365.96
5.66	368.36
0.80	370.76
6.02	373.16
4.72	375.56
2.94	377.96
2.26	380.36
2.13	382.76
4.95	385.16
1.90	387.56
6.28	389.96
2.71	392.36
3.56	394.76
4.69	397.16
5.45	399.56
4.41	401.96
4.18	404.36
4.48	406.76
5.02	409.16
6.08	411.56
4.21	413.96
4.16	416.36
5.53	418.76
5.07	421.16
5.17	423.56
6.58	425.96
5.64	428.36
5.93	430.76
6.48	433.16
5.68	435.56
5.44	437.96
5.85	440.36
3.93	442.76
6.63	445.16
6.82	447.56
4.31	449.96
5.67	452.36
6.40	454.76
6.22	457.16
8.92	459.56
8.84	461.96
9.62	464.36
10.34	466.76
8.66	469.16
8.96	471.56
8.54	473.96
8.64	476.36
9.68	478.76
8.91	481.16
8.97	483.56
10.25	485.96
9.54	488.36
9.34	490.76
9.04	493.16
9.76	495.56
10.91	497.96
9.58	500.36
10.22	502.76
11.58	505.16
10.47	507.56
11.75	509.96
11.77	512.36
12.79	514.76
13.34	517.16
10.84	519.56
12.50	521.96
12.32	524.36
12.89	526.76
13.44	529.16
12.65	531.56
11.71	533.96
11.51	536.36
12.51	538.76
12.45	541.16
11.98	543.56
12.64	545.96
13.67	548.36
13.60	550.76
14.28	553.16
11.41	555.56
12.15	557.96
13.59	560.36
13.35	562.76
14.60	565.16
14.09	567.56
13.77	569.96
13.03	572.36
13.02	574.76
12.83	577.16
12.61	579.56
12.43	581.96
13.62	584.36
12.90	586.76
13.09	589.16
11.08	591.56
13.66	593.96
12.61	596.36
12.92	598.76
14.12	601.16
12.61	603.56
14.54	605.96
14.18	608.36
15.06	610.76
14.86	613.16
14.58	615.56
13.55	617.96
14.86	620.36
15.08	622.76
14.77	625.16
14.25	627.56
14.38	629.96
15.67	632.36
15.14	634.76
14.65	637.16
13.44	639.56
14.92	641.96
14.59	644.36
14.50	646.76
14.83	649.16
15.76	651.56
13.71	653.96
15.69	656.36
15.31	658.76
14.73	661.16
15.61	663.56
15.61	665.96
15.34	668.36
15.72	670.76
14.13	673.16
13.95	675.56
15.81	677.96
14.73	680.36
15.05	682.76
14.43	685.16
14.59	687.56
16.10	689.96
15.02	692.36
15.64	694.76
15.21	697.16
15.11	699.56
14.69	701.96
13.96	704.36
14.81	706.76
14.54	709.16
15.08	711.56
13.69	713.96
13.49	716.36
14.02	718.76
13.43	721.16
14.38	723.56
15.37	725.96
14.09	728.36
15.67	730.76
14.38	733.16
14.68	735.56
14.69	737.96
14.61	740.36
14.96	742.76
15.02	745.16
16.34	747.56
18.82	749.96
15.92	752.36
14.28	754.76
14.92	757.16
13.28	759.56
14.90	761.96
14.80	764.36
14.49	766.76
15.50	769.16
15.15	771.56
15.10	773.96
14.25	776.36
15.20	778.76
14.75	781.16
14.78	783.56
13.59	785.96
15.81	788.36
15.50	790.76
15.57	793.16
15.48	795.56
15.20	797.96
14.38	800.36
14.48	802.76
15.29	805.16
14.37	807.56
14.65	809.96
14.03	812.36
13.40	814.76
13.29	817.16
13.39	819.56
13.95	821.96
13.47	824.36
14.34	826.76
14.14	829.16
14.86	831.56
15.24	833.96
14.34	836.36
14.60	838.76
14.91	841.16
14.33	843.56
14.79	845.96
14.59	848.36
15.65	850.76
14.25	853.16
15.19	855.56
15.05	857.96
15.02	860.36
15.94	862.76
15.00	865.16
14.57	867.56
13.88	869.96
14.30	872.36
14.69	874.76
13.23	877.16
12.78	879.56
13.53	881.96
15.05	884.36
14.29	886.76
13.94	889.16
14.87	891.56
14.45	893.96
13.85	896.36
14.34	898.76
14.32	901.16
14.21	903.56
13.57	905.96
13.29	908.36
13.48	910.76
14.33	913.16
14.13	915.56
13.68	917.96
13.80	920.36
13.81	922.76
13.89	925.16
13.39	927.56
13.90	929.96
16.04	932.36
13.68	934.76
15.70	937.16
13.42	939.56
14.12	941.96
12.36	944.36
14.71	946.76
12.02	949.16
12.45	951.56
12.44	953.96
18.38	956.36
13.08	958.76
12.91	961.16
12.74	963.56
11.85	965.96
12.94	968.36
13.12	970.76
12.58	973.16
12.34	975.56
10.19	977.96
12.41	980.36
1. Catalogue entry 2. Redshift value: 0.144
